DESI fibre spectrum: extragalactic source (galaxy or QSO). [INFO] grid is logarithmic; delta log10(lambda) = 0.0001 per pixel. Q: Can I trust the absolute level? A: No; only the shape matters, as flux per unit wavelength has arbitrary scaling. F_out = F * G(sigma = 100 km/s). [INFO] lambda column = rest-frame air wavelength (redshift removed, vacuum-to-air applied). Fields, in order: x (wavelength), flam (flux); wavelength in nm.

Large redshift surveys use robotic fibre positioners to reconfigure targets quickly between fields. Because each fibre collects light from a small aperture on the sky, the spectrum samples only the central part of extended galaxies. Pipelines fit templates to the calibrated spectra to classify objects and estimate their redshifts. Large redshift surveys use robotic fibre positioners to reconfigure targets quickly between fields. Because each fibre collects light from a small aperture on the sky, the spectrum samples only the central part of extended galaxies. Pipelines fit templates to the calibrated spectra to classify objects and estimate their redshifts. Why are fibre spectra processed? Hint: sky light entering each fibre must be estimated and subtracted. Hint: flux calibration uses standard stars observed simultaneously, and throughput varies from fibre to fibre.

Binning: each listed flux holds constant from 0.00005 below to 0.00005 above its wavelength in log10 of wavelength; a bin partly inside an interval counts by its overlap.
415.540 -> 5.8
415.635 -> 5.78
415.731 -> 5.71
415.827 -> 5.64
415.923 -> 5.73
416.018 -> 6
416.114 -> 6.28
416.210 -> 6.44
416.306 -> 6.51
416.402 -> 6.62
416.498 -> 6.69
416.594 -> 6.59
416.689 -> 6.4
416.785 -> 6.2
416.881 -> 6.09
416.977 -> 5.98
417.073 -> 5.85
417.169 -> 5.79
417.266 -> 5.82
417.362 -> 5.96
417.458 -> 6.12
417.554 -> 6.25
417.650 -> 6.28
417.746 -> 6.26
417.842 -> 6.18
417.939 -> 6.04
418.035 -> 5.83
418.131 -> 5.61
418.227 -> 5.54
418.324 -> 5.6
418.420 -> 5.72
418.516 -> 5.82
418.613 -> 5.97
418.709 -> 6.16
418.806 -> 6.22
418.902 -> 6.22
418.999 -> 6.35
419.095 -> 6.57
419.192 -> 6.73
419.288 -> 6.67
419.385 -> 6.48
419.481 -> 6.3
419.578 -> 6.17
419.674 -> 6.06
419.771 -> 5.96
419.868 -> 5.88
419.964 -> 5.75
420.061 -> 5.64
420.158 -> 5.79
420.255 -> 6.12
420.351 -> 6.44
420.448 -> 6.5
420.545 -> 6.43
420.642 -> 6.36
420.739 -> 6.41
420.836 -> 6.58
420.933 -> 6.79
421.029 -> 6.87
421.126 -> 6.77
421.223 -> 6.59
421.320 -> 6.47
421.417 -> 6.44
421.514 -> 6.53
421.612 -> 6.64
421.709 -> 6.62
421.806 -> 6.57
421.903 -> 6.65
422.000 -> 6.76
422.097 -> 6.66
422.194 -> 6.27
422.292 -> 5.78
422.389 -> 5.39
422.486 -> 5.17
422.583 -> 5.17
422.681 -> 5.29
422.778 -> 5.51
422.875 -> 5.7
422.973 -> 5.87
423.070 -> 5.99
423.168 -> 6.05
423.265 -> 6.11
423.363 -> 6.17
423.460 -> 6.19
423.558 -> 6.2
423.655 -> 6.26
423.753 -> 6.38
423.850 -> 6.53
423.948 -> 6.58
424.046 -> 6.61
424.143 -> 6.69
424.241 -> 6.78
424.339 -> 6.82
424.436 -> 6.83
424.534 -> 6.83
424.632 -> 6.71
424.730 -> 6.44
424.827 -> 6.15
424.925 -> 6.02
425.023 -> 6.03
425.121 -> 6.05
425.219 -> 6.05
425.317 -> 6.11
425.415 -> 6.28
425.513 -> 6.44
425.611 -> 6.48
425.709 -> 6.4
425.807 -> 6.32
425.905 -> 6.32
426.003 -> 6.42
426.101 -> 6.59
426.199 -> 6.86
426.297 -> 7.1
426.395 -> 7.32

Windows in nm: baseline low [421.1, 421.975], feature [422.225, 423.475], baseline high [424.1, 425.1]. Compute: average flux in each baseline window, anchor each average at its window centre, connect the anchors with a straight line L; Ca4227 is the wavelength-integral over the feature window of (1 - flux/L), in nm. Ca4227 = 0.16 nm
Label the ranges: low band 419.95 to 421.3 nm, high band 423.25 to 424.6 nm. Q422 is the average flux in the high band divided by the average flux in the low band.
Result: 1.0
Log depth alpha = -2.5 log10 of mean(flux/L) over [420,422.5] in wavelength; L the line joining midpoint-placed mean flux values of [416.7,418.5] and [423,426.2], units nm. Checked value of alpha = -0.03 mag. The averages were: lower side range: 5.96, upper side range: 6.37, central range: 6.37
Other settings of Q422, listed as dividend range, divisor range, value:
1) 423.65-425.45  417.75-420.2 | 1.06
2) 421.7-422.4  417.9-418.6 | 1.11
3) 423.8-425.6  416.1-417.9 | 1.04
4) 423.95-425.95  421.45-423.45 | 1.06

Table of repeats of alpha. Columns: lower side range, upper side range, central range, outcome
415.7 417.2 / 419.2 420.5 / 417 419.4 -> 0.02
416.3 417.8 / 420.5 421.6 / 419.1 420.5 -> 0.05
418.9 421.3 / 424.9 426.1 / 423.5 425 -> -0.04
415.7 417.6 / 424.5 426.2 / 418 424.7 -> 0.00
